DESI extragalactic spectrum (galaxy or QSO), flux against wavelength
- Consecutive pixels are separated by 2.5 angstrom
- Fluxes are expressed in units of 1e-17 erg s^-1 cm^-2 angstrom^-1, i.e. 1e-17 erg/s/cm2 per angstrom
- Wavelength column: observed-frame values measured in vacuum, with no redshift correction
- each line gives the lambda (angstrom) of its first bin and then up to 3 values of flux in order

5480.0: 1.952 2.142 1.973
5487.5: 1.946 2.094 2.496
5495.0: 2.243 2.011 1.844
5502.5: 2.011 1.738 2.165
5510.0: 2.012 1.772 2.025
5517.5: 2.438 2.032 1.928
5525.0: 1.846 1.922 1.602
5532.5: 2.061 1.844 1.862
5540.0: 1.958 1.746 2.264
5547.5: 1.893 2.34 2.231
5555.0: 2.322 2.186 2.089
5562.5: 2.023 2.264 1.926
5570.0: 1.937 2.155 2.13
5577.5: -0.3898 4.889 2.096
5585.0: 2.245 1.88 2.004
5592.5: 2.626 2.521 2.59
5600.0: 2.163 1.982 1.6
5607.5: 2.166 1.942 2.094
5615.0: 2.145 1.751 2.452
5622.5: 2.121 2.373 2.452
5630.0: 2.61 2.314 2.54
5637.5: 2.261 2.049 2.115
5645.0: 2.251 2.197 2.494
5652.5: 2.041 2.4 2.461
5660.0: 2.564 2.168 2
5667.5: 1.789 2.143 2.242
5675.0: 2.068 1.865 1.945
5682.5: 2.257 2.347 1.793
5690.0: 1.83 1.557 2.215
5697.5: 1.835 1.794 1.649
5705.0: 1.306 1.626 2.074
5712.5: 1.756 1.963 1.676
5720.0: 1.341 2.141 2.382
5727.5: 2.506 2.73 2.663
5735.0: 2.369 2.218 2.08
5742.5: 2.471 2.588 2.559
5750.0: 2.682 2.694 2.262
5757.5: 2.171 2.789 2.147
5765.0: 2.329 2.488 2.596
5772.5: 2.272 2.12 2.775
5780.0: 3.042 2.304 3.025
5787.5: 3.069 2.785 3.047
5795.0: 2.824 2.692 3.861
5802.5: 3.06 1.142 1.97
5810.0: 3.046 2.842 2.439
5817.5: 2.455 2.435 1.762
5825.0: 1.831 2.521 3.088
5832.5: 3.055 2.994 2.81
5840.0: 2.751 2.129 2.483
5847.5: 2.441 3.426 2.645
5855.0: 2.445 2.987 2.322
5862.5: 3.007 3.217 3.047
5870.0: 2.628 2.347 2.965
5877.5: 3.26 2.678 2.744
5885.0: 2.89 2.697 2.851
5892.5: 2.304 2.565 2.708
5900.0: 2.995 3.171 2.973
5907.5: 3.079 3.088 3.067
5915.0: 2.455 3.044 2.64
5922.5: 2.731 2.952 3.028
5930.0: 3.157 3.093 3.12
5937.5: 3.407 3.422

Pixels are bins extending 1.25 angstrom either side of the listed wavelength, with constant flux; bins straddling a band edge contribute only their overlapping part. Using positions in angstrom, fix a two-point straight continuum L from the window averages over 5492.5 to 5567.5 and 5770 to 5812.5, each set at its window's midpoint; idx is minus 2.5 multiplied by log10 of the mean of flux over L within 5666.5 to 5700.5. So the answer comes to 0.22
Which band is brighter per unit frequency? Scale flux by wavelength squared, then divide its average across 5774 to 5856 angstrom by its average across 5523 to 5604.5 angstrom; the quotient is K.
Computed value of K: 1.38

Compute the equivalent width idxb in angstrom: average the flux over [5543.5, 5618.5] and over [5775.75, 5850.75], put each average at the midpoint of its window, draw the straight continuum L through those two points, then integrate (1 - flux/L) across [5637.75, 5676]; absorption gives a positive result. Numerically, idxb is 1.7 angstrom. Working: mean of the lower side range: 2.14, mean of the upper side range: 2.66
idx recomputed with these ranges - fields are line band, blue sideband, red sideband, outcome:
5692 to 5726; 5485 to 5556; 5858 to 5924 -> 0.32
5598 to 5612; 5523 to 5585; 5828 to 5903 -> 0.08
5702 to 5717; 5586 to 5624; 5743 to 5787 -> 0.35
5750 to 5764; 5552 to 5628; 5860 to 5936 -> 0.05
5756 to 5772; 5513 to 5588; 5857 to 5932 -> 0.06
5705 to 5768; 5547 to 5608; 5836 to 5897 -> 0.11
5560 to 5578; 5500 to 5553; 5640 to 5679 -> 0.12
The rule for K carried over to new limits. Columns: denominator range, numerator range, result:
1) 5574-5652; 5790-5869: 1.30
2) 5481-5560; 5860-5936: 1.61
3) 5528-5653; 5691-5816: 1.16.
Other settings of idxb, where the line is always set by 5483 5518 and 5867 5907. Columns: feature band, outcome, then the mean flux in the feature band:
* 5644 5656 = 0.34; 2.27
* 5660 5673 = 1.46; 2.11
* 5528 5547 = 1.93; 1.91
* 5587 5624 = 1.80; 2.14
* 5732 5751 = 0.57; 2.44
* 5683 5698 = 2.90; 1.95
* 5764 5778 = 0.88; 2.41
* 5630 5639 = -0.34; 2.4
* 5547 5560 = -0.30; 2.2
